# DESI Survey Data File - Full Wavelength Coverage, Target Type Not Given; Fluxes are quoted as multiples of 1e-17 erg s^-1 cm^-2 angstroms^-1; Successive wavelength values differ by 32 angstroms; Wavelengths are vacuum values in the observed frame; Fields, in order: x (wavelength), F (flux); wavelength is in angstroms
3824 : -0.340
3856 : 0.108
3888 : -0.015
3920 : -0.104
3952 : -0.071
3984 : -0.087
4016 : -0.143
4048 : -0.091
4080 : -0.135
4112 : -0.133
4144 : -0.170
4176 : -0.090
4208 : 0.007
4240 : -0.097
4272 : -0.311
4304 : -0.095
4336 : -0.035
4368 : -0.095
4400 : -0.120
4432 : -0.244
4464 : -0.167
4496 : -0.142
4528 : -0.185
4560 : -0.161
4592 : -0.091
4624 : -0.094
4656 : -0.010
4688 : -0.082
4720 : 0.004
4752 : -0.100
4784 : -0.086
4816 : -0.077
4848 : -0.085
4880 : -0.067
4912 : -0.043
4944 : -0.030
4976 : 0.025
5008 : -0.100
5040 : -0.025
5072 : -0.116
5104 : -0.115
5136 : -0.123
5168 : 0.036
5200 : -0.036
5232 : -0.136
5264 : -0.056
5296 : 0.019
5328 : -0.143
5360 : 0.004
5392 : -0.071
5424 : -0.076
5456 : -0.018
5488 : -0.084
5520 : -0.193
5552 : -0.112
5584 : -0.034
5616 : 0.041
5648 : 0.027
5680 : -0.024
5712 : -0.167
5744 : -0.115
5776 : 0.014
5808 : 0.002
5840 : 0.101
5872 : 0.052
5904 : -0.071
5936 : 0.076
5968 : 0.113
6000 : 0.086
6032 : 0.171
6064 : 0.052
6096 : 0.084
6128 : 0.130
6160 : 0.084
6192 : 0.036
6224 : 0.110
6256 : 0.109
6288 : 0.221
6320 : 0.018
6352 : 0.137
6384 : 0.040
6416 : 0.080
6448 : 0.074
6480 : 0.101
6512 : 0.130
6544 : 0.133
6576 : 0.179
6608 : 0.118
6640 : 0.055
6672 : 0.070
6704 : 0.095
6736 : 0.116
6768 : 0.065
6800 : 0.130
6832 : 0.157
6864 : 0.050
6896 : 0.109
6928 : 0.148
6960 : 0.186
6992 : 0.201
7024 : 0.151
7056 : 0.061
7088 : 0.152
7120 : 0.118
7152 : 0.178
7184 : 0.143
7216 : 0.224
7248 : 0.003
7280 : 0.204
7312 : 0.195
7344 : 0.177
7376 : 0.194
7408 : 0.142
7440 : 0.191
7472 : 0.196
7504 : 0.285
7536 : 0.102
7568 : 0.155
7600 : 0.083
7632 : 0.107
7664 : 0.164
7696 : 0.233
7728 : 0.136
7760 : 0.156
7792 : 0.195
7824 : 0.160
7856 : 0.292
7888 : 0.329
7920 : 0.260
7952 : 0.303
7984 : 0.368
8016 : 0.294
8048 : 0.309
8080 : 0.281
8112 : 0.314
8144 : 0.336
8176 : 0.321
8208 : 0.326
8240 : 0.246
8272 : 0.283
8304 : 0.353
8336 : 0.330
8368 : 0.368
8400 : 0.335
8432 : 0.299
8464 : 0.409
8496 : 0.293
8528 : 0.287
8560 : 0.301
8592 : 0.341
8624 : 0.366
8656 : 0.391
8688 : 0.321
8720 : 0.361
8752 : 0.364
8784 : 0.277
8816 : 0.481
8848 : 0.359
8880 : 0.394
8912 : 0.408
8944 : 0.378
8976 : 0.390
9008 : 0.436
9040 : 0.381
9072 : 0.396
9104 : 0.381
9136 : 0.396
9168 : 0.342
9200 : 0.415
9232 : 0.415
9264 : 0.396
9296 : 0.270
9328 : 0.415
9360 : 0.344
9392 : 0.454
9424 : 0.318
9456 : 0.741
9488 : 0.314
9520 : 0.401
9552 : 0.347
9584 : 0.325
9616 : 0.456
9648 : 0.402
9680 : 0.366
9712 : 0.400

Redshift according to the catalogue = 0.97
